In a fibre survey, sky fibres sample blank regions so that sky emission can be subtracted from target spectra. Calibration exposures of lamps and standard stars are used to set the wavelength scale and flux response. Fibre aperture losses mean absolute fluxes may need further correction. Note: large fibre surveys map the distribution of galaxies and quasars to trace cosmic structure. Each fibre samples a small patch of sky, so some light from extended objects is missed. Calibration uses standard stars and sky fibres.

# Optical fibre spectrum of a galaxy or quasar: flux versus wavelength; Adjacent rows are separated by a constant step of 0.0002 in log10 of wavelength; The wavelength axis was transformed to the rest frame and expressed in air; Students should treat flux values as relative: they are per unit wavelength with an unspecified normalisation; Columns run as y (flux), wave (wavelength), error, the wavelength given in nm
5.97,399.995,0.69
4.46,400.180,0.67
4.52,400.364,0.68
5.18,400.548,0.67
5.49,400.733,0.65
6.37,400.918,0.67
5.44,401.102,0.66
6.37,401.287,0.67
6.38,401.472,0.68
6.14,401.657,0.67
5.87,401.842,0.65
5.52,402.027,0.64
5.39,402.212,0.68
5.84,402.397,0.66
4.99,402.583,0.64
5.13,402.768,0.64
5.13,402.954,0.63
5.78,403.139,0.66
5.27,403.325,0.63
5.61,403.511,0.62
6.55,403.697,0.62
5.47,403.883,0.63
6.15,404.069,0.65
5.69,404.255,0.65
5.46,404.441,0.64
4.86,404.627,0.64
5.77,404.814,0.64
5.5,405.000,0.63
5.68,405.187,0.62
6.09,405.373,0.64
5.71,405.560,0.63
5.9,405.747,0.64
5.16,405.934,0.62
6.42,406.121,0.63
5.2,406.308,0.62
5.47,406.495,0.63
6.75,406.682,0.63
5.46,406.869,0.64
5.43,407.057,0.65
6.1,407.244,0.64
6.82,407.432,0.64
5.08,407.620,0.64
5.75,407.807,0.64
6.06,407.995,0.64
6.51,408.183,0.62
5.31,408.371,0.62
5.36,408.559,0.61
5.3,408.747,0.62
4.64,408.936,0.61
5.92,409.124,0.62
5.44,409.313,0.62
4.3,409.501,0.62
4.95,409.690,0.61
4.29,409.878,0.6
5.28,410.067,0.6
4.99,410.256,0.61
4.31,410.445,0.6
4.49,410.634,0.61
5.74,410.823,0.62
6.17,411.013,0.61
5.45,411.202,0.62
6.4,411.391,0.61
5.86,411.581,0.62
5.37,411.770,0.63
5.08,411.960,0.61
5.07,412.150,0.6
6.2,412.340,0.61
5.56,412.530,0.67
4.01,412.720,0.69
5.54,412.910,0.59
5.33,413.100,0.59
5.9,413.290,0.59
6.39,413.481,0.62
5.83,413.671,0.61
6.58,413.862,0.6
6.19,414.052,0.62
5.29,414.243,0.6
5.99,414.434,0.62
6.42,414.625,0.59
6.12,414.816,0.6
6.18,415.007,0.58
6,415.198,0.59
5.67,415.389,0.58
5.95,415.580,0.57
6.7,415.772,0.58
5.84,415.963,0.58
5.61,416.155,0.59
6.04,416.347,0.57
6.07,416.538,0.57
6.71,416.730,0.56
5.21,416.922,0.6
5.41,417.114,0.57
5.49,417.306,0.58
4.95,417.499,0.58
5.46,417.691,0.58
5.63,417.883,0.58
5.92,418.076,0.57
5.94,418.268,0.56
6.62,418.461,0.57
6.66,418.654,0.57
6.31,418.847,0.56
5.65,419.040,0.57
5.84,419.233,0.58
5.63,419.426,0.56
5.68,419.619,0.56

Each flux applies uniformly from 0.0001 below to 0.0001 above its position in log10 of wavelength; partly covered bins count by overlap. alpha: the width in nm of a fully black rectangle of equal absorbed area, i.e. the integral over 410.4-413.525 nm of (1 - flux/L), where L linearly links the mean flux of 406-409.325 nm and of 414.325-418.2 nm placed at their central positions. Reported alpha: 0.18 nm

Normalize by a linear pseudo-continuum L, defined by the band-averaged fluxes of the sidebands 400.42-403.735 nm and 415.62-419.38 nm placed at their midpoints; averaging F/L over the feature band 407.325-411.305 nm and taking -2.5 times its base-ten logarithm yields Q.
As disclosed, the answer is 0.08 mag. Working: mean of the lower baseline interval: 5.66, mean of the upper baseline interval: 5.89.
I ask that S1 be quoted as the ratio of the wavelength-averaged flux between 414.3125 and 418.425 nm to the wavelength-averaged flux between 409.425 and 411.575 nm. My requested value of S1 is 1.1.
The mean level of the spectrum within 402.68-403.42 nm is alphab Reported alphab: 5.33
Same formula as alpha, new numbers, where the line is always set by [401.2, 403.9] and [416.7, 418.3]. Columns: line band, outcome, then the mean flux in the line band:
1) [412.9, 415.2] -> -0.16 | 6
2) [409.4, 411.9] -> 0.19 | 5.2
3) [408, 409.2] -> 0.02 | 5.54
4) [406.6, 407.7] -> -0.05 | 5.94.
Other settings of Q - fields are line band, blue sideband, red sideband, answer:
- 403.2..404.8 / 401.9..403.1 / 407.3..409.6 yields -0.04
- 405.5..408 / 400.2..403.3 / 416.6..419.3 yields -0.03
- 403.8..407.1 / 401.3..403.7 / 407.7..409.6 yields -0.02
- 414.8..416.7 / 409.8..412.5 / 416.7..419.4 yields -0.07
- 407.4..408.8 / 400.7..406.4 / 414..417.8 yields 0.00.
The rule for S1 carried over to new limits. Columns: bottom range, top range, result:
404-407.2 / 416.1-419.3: 1.03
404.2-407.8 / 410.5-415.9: 1.01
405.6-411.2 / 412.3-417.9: 1.06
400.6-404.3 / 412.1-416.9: 1.03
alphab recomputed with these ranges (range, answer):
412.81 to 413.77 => 5.79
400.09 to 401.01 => 5.21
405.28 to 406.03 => 5.71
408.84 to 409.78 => 5.05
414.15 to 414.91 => 5.95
